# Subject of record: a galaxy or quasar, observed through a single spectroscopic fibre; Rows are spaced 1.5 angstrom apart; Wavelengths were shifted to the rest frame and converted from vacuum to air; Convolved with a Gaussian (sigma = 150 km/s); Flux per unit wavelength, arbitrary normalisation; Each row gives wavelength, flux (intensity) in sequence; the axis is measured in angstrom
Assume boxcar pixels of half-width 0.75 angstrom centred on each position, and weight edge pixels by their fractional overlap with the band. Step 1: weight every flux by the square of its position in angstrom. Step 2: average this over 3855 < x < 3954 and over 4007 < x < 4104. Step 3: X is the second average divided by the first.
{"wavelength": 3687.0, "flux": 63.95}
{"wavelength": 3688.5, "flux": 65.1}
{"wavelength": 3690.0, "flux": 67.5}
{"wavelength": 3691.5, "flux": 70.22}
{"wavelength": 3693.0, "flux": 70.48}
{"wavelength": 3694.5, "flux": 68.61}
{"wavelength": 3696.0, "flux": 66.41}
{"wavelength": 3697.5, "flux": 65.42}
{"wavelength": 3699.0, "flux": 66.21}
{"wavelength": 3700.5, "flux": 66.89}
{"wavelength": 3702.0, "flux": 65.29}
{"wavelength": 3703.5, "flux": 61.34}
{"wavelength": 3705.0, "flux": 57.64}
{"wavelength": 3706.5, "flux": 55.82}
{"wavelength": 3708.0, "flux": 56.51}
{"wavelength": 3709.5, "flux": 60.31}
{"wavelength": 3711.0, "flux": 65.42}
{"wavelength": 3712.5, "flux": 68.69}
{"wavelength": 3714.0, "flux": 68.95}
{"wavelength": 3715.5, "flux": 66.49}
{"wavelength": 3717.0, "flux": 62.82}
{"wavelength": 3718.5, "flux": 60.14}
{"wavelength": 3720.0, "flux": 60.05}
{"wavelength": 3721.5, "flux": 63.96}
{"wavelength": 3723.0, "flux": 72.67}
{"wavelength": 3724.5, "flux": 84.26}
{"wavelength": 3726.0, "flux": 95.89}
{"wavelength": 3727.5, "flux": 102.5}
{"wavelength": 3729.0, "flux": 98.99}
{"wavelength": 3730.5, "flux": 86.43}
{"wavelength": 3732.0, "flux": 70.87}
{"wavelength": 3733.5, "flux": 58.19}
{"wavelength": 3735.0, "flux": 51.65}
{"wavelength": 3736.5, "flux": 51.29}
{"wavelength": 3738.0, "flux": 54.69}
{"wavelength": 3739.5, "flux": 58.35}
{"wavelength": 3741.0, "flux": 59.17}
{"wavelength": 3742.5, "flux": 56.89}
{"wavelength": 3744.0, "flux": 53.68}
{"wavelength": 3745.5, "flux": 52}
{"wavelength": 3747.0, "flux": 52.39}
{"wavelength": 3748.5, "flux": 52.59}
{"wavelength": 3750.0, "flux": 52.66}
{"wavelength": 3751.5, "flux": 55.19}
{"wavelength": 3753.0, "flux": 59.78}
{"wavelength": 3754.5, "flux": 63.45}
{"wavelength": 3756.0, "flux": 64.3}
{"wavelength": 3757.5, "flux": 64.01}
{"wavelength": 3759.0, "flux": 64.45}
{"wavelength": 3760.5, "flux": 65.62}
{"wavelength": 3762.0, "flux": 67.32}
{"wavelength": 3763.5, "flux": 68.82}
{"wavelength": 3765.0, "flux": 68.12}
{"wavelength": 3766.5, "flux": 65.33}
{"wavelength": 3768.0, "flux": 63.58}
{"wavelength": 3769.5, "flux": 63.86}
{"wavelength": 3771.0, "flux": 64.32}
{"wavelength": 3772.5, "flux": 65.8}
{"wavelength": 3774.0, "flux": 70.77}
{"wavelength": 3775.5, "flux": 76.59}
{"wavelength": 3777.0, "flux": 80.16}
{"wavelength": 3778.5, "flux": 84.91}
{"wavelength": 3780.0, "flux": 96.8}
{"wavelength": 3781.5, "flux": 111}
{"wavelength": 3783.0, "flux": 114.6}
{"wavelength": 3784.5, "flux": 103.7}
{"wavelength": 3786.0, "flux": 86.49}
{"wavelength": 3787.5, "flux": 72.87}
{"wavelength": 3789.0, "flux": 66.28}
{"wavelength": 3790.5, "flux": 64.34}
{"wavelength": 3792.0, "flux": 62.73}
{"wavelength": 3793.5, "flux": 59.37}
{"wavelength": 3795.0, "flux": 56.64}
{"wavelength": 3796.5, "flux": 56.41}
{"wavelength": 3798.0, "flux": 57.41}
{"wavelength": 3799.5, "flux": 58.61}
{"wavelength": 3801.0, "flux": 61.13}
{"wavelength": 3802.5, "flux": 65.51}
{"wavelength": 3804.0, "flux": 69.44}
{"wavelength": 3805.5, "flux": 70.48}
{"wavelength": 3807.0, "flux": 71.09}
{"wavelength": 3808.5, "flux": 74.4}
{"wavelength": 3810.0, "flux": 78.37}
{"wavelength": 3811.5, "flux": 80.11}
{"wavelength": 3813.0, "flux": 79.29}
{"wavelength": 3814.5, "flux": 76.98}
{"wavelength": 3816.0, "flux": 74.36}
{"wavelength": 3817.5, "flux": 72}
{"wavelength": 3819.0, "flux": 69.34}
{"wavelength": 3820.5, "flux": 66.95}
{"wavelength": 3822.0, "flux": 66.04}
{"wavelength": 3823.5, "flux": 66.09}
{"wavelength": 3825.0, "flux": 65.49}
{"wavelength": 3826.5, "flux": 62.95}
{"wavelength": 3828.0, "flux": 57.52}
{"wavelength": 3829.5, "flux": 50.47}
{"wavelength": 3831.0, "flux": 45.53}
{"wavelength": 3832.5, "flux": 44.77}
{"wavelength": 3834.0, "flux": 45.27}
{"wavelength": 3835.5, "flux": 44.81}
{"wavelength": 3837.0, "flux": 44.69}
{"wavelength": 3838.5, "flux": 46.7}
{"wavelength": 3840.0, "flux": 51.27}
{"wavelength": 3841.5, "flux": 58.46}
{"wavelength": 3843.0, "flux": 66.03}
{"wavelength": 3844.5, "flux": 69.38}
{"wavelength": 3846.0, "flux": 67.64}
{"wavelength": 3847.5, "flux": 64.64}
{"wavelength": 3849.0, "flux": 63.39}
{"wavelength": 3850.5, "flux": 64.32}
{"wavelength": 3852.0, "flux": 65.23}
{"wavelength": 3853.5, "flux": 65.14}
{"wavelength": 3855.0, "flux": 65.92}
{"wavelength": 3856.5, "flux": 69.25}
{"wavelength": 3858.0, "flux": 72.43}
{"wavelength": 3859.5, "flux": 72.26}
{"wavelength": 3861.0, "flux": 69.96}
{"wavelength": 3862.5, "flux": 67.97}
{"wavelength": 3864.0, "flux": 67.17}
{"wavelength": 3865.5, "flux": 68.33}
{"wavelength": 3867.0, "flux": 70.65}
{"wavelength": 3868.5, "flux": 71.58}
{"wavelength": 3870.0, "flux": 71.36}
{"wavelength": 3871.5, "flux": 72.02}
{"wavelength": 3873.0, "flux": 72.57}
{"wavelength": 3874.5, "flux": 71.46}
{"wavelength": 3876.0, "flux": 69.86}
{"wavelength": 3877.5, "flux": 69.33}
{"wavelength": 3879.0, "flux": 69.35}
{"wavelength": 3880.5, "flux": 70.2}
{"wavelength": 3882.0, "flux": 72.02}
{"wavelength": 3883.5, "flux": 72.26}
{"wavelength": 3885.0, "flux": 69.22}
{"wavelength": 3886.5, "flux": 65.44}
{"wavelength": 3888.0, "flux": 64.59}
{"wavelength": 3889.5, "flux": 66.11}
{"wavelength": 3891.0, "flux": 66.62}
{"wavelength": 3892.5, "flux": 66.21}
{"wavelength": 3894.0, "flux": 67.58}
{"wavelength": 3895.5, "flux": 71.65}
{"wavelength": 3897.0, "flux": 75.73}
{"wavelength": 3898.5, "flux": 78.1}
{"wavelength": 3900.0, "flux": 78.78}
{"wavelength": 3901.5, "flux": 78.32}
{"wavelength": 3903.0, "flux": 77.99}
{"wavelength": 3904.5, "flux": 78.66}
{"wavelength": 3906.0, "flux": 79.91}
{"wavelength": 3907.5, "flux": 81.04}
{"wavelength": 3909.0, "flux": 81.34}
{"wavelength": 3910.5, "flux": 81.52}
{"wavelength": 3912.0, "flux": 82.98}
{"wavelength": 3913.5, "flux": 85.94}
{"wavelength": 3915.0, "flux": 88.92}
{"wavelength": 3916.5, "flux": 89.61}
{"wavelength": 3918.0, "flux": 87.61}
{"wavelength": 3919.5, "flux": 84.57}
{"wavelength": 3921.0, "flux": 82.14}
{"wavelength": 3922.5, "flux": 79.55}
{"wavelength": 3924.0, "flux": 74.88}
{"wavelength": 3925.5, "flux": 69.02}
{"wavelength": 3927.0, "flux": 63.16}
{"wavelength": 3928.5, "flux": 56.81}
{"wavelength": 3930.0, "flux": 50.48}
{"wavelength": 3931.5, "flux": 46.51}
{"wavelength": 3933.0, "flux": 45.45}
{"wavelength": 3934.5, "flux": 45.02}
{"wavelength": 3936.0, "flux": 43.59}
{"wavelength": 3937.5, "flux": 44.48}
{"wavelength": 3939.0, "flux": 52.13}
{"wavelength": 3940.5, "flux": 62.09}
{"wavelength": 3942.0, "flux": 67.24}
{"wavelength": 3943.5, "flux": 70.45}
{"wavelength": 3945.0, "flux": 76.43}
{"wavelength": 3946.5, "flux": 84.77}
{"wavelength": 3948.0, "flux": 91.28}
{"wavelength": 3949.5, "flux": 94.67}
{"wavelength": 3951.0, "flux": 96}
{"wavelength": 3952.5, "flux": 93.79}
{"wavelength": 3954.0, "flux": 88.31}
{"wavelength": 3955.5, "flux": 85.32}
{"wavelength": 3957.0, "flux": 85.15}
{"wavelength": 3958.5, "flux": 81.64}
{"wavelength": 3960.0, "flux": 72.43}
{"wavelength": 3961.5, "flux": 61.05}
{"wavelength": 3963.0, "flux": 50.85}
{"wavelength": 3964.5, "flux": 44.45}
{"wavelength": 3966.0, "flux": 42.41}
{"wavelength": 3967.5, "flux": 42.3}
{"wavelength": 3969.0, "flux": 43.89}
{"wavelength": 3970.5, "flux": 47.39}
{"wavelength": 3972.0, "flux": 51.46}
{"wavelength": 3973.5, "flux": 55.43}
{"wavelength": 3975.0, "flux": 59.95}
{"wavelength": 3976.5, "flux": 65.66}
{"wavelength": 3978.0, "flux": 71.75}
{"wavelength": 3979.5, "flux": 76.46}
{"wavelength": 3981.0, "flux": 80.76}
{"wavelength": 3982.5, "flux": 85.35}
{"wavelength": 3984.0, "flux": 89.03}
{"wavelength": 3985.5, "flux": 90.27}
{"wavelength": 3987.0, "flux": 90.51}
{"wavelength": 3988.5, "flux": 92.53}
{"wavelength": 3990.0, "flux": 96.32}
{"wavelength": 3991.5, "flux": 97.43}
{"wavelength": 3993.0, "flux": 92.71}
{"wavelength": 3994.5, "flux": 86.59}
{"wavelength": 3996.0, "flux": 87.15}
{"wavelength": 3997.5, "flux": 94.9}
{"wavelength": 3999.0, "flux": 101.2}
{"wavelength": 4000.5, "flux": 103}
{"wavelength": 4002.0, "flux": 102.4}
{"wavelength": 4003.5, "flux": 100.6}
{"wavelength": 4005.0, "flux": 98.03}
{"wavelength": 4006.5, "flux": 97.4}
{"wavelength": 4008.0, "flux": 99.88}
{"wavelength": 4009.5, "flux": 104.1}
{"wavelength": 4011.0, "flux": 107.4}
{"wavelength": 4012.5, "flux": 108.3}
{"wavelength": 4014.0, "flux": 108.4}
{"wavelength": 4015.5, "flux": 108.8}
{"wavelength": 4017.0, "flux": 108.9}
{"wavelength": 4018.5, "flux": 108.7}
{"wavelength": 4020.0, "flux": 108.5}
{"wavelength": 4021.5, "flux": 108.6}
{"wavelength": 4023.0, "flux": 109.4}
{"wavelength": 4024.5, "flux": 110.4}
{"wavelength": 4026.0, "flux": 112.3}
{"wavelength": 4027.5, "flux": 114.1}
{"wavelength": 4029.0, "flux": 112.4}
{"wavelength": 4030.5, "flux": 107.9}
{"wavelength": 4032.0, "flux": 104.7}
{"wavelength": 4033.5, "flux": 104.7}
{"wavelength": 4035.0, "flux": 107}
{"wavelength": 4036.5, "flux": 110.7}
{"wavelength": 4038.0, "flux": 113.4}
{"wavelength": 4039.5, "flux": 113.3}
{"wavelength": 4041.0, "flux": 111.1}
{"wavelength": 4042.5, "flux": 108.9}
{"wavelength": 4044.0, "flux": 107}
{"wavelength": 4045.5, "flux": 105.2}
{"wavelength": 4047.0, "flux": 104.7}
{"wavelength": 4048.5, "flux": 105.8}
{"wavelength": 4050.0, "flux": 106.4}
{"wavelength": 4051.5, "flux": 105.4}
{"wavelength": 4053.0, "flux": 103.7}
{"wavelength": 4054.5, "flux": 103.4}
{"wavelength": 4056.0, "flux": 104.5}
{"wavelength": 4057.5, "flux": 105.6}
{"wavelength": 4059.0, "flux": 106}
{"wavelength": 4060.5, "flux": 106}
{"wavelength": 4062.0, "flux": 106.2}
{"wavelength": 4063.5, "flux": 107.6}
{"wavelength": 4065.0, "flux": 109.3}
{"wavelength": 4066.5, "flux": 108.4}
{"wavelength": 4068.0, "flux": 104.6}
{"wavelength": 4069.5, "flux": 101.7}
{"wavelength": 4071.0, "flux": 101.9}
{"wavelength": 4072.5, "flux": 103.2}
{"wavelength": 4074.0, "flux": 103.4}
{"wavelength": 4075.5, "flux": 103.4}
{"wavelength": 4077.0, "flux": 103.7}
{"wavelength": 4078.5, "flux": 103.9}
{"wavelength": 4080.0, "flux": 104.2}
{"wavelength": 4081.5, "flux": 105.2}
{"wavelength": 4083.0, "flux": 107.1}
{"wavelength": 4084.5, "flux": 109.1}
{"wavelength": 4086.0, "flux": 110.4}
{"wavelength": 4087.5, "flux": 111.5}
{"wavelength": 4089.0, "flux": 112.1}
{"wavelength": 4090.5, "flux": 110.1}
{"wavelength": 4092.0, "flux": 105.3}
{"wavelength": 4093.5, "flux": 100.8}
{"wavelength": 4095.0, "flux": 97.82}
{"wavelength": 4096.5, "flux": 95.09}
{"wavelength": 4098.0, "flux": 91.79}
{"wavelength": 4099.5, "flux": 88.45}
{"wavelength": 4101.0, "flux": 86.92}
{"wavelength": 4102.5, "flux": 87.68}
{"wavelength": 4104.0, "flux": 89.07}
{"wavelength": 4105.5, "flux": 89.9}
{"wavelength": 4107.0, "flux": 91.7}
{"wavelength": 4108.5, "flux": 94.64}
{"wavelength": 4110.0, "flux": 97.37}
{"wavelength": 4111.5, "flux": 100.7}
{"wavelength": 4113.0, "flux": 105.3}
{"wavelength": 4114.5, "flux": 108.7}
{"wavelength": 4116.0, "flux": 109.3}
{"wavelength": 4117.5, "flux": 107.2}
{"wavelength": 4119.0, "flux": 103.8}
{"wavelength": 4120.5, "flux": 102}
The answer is 1.58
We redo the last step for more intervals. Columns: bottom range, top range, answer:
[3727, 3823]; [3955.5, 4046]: 1.48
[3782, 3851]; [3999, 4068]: 1.82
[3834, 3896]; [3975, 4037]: 1.61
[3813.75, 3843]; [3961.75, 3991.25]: 1.25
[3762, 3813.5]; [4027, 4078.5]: 1.67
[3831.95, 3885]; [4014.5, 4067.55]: 1.82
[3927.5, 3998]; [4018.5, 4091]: 1.58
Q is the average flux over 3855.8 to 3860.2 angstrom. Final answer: 71.3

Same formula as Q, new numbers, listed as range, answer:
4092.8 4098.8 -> 96.3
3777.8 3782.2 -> 97.6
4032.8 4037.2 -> 107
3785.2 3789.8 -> 75.4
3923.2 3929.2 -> 66.2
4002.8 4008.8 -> 99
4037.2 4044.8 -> 111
